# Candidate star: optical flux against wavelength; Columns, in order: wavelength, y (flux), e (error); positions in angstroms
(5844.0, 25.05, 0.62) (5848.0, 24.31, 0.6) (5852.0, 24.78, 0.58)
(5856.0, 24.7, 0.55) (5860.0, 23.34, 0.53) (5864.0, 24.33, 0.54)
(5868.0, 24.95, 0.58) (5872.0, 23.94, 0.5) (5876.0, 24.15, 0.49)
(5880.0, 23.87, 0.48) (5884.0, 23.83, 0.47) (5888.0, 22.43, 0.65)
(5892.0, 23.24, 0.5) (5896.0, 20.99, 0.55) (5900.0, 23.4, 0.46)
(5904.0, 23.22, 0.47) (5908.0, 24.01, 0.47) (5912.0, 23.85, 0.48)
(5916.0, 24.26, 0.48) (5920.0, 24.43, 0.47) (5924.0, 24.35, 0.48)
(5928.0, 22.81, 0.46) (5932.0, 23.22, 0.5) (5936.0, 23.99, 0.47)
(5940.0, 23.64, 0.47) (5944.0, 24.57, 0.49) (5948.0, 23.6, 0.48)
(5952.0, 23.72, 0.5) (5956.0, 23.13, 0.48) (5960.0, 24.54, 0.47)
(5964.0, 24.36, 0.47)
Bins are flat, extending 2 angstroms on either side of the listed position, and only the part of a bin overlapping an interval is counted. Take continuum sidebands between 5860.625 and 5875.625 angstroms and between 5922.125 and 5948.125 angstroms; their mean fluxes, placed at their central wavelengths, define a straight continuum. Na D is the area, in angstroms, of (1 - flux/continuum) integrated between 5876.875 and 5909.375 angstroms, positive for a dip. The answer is 1.27 angstroms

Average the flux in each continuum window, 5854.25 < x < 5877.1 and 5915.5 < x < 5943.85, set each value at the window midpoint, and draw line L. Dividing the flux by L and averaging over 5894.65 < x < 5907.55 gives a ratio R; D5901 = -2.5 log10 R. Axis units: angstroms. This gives 0.06 mag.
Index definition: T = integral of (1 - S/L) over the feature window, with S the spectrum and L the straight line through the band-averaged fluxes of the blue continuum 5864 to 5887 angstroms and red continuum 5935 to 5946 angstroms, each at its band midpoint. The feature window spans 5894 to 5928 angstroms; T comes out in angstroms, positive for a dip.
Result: 0.79 angstroms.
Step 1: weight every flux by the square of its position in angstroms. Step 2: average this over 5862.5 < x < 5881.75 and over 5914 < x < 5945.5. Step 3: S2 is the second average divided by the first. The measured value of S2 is 1.0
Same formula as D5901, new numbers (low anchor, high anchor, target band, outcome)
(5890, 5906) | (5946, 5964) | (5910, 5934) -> -0.03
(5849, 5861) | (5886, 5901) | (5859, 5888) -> -0.02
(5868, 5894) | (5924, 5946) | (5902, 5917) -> -0.01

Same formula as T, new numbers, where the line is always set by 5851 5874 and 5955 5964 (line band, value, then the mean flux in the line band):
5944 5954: 0.1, 23.8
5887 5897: 0.8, 22.3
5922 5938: 0.3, 23.6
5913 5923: -0.1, 24.3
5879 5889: 0.3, 23.4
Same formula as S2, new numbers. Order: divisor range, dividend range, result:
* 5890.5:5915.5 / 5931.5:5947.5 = 1.04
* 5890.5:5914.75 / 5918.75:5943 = 1.04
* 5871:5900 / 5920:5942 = 1.04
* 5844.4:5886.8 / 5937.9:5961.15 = 1.01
